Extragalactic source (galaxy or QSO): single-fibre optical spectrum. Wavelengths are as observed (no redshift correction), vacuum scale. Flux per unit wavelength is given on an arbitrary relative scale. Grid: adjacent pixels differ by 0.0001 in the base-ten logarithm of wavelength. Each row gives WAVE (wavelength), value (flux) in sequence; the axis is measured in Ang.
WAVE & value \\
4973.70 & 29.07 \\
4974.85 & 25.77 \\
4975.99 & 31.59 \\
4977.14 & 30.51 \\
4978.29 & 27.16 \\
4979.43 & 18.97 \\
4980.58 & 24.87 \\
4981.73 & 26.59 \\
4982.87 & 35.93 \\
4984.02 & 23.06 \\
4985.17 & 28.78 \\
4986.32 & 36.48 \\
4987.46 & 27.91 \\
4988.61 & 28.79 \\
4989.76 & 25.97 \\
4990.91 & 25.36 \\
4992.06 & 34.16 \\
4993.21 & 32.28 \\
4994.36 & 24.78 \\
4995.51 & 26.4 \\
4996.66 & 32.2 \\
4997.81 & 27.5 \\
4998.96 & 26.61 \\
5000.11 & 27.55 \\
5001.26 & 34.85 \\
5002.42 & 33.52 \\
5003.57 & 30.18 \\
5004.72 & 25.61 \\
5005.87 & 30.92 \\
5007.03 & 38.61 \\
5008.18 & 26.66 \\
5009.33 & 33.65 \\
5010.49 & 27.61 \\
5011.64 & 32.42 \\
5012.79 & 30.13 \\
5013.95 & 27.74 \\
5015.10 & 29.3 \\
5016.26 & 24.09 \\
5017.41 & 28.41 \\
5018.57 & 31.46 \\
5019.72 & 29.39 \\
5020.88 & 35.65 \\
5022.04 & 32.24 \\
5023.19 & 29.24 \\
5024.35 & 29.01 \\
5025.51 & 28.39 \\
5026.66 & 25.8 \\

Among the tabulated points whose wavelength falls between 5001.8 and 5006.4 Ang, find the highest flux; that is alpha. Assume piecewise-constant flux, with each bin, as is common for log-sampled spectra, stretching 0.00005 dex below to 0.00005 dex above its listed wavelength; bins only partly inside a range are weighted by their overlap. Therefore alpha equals 33.52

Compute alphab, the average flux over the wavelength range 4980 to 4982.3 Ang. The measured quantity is 25.7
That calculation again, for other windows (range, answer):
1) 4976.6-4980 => 25.5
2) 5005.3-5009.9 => 32.5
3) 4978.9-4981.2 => 22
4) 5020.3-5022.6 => 33.9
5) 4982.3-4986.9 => 31.1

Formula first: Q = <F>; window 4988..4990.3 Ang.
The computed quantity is 27.4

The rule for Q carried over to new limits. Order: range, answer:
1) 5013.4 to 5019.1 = 28.2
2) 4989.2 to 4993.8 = 29.4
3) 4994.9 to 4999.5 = 28.2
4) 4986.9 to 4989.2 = 28.3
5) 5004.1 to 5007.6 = 31.7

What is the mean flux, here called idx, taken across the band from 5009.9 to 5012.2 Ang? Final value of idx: 30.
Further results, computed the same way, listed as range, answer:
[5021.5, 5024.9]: 30.2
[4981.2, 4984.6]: 28.6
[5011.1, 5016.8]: 28.7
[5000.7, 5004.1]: 32.8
